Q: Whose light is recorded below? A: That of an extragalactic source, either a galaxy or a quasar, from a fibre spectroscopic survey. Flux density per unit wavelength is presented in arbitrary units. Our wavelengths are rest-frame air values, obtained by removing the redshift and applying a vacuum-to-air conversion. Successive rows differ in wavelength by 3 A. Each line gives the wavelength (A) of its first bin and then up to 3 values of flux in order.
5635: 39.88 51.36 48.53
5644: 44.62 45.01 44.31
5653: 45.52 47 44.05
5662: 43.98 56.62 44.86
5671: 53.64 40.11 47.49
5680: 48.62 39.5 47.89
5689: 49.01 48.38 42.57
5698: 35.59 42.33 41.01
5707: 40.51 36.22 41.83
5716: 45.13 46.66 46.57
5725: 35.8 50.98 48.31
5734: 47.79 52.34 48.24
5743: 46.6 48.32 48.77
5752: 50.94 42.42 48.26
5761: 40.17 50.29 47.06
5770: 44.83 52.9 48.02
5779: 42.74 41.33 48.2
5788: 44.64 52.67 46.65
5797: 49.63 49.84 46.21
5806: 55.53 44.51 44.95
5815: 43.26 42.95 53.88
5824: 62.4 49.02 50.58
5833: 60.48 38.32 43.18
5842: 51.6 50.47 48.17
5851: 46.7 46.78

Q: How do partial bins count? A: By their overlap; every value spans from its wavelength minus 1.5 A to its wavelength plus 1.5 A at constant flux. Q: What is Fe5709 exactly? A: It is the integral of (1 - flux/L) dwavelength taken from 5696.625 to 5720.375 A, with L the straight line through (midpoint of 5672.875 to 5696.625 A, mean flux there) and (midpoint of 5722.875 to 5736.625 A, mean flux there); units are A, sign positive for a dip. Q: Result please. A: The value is 2.46 A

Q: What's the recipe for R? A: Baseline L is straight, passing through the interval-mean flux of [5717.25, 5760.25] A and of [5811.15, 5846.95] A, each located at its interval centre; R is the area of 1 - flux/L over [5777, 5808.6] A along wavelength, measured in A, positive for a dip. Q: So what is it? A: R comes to 0.54 A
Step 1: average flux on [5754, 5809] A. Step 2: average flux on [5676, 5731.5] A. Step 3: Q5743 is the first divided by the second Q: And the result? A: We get 1.1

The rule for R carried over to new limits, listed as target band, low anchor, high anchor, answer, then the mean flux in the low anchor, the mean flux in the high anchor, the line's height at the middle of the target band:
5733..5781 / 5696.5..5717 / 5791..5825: -3.1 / 40.3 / 49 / 44.6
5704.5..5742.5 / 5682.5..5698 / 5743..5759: 1.2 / 44.9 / 47.6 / 46.4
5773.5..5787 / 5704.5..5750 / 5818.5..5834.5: 1.2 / 45.5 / 54.5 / 50.3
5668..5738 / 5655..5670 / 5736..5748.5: 5.1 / 47.5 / 48.7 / 48.1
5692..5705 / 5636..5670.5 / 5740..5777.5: 1.6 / 47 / 47.4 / 47.2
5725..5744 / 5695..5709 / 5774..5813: -2.4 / 40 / 47.4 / 42.6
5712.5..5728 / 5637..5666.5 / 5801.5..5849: 1.2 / 47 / 49.1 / 47.8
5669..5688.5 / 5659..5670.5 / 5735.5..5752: 0.9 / 48.4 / 49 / 48.5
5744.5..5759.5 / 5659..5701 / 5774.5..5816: -0.4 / 45.8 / 47.1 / 46.6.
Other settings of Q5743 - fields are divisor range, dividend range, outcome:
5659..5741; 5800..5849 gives 1.09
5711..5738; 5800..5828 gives 1.07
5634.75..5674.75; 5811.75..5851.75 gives 1.05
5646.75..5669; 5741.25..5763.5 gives 1.00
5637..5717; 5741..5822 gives 1.05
